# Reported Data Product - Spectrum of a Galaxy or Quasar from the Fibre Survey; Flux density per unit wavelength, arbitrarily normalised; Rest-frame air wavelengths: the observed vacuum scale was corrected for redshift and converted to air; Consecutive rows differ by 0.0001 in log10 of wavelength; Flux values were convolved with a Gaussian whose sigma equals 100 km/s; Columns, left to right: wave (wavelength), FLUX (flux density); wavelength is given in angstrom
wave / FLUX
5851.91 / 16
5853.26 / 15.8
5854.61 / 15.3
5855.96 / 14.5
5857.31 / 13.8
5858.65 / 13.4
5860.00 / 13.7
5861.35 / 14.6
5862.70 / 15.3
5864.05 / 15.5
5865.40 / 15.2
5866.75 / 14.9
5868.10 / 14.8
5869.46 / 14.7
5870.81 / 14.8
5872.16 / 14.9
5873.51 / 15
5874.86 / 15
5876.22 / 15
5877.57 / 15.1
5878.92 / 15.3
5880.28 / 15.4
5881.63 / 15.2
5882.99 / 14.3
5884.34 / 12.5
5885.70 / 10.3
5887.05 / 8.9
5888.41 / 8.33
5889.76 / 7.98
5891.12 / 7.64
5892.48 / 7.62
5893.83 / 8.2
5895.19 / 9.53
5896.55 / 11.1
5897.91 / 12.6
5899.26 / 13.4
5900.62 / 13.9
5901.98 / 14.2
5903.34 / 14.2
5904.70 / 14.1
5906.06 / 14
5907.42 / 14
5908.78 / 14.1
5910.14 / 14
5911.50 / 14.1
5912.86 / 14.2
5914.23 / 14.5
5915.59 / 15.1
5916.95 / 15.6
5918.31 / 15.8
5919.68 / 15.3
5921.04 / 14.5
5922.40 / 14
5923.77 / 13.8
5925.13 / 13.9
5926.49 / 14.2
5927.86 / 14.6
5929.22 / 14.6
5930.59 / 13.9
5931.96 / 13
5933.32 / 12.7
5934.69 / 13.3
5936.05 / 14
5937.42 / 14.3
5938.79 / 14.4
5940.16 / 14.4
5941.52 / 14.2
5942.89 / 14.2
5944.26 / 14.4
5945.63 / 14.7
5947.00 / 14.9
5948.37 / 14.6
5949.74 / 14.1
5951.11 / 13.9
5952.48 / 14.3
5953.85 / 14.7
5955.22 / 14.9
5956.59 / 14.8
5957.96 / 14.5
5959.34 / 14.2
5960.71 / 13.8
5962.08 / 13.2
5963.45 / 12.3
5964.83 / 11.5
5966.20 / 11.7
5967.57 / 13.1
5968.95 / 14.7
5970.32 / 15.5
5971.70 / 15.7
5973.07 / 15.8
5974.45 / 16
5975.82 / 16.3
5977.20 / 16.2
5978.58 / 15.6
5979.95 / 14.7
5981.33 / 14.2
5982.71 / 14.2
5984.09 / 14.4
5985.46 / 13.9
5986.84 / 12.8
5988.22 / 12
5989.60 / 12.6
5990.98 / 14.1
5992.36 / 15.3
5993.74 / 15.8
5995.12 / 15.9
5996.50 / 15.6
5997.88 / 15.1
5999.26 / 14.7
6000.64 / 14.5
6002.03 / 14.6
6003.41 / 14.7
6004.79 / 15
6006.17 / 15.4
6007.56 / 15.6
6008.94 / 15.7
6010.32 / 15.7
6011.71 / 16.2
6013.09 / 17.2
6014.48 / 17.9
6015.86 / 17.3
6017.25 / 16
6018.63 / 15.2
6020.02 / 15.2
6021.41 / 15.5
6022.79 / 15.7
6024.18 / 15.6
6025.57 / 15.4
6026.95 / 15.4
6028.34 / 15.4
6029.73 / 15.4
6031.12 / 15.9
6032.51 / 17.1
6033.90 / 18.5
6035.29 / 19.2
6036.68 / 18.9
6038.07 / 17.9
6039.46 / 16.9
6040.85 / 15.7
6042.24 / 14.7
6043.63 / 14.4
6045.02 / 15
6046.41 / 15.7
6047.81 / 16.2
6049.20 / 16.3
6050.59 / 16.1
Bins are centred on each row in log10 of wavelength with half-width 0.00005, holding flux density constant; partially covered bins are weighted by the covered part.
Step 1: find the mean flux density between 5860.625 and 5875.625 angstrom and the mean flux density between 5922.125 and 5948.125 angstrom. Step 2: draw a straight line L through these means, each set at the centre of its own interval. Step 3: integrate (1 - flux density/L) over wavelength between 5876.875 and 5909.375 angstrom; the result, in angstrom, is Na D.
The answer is 5.49 angstrom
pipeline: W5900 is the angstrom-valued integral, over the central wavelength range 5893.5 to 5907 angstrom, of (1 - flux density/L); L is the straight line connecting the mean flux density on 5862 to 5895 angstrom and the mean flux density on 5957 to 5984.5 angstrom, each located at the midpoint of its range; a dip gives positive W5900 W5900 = 0.63 angstrom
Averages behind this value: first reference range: 12.9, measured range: 12.7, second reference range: 14.4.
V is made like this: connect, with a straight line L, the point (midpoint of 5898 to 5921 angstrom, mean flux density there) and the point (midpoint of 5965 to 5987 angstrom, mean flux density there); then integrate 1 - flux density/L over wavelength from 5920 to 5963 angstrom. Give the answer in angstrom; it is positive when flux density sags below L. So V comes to 1.0 angstrom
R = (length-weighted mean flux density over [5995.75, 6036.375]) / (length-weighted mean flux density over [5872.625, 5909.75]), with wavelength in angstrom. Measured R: 1.27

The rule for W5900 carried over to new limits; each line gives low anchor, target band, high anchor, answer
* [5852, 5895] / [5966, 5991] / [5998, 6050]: 1.18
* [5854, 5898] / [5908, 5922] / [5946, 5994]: -1.18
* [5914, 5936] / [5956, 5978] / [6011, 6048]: 1.11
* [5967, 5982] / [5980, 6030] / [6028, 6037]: 3.53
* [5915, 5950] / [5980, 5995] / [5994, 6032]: 1.16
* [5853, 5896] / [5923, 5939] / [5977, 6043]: 0.32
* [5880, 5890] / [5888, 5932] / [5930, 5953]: -1.03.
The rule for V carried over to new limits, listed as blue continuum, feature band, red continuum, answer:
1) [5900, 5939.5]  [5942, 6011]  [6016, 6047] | 3.1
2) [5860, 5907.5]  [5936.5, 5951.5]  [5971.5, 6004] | -0.3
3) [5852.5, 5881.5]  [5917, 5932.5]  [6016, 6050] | 0.9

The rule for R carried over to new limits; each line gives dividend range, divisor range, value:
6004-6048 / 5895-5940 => 1.16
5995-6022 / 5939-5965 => 1.11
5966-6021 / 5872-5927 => 1.15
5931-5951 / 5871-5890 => 1.06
